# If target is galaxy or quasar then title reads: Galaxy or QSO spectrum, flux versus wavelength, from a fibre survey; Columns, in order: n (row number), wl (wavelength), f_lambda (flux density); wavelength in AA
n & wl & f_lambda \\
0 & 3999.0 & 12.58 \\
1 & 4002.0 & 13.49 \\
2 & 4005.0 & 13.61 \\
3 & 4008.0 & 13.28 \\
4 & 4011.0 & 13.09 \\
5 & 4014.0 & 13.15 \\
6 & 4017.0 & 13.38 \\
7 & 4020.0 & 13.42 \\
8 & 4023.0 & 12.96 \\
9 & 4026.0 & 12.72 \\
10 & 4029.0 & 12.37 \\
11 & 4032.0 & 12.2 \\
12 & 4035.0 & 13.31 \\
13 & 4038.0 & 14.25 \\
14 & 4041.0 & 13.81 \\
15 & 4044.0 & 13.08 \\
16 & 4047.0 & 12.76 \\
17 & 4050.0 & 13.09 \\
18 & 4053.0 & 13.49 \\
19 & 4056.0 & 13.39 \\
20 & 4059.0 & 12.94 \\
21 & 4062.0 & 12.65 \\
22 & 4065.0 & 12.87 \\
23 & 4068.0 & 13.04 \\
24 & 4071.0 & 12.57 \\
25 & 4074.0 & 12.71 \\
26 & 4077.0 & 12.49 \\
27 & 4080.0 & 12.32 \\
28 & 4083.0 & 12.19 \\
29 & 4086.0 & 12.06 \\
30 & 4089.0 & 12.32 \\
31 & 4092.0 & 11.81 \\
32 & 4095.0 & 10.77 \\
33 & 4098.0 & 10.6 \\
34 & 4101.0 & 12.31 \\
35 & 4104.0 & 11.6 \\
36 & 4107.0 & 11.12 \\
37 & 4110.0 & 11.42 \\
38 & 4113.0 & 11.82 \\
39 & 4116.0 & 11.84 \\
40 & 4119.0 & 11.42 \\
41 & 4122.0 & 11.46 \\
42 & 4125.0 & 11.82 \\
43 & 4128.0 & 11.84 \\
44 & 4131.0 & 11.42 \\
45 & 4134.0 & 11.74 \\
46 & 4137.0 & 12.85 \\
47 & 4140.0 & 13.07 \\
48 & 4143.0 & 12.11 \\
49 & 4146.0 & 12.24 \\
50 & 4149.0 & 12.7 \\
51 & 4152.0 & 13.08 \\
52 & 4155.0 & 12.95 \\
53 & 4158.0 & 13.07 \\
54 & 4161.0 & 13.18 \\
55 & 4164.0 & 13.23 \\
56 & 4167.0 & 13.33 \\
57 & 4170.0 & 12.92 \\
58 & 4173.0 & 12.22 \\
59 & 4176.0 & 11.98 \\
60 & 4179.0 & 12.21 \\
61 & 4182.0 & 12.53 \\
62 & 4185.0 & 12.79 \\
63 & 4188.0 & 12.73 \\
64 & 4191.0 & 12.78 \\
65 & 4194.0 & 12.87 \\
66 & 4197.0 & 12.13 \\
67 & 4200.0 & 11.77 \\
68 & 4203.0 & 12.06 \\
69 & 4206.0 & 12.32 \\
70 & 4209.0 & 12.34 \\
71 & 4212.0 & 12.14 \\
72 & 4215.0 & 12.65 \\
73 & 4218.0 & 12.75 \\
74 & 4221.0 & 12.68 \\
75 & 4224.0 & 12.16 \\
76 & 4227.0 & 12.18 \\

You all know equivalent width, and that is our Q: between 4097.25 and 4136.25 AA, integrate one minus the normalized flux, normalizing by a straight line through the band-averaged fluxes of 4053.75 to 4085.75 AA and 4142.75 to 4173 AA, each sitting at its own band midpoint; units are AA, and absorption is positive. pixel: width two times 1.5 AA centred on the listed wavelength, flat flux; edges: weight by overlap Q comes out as 3.6 AA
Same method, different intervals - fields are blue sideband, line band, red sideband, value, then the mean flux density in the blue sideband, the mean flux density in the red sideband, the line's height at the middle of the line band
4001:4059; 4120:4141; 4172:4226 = 1.2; 13.2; 12.4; 12.7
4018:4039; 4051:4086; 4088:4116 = -1.6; 13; 11.5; 12.2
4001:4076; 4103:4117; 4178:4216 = 1.4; 13.1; 12.4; 12.8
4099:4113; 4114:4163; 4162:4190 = -0.8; 11.6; 12.7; 12.1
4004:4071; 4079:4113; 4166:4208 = 3.1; 13.1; 12.5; 12.9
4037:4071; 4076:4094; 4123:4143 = 0.9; 13.2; 12.1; 12.8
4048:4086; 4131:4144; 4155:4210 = 0.3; 12.8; 12.6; 12.7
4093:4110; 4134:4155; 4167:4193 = -1.1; 11.3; 12.6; 12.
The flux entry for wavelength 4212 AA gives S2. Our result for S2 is 12.14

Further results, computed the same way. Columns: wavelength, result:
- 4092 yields 11.81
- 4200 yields 11.77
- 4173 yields 12.22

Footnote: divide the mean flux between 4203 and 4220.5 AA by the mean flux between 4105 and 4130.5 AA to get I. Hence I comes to 1.07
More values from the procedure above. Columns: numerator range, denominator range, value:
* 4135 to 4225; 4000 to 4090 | 0.97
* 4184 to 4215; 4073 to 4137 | 1.05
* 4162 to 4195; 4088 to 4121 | 1.10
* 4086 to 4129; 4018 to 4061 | 0.88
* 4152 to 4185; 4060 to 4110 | 1.06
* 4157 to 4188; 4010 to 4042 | 0.97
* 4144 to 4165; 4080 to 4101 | 1.10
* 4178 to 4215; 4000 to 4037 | 0.95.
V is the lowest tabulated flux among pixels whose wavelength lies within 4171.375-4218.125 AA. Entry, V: 11.77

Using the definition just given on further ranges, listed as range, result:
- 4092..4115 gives 10.6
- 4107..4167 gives 11.12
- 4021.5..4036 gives 12.2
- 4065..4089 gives 12.06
